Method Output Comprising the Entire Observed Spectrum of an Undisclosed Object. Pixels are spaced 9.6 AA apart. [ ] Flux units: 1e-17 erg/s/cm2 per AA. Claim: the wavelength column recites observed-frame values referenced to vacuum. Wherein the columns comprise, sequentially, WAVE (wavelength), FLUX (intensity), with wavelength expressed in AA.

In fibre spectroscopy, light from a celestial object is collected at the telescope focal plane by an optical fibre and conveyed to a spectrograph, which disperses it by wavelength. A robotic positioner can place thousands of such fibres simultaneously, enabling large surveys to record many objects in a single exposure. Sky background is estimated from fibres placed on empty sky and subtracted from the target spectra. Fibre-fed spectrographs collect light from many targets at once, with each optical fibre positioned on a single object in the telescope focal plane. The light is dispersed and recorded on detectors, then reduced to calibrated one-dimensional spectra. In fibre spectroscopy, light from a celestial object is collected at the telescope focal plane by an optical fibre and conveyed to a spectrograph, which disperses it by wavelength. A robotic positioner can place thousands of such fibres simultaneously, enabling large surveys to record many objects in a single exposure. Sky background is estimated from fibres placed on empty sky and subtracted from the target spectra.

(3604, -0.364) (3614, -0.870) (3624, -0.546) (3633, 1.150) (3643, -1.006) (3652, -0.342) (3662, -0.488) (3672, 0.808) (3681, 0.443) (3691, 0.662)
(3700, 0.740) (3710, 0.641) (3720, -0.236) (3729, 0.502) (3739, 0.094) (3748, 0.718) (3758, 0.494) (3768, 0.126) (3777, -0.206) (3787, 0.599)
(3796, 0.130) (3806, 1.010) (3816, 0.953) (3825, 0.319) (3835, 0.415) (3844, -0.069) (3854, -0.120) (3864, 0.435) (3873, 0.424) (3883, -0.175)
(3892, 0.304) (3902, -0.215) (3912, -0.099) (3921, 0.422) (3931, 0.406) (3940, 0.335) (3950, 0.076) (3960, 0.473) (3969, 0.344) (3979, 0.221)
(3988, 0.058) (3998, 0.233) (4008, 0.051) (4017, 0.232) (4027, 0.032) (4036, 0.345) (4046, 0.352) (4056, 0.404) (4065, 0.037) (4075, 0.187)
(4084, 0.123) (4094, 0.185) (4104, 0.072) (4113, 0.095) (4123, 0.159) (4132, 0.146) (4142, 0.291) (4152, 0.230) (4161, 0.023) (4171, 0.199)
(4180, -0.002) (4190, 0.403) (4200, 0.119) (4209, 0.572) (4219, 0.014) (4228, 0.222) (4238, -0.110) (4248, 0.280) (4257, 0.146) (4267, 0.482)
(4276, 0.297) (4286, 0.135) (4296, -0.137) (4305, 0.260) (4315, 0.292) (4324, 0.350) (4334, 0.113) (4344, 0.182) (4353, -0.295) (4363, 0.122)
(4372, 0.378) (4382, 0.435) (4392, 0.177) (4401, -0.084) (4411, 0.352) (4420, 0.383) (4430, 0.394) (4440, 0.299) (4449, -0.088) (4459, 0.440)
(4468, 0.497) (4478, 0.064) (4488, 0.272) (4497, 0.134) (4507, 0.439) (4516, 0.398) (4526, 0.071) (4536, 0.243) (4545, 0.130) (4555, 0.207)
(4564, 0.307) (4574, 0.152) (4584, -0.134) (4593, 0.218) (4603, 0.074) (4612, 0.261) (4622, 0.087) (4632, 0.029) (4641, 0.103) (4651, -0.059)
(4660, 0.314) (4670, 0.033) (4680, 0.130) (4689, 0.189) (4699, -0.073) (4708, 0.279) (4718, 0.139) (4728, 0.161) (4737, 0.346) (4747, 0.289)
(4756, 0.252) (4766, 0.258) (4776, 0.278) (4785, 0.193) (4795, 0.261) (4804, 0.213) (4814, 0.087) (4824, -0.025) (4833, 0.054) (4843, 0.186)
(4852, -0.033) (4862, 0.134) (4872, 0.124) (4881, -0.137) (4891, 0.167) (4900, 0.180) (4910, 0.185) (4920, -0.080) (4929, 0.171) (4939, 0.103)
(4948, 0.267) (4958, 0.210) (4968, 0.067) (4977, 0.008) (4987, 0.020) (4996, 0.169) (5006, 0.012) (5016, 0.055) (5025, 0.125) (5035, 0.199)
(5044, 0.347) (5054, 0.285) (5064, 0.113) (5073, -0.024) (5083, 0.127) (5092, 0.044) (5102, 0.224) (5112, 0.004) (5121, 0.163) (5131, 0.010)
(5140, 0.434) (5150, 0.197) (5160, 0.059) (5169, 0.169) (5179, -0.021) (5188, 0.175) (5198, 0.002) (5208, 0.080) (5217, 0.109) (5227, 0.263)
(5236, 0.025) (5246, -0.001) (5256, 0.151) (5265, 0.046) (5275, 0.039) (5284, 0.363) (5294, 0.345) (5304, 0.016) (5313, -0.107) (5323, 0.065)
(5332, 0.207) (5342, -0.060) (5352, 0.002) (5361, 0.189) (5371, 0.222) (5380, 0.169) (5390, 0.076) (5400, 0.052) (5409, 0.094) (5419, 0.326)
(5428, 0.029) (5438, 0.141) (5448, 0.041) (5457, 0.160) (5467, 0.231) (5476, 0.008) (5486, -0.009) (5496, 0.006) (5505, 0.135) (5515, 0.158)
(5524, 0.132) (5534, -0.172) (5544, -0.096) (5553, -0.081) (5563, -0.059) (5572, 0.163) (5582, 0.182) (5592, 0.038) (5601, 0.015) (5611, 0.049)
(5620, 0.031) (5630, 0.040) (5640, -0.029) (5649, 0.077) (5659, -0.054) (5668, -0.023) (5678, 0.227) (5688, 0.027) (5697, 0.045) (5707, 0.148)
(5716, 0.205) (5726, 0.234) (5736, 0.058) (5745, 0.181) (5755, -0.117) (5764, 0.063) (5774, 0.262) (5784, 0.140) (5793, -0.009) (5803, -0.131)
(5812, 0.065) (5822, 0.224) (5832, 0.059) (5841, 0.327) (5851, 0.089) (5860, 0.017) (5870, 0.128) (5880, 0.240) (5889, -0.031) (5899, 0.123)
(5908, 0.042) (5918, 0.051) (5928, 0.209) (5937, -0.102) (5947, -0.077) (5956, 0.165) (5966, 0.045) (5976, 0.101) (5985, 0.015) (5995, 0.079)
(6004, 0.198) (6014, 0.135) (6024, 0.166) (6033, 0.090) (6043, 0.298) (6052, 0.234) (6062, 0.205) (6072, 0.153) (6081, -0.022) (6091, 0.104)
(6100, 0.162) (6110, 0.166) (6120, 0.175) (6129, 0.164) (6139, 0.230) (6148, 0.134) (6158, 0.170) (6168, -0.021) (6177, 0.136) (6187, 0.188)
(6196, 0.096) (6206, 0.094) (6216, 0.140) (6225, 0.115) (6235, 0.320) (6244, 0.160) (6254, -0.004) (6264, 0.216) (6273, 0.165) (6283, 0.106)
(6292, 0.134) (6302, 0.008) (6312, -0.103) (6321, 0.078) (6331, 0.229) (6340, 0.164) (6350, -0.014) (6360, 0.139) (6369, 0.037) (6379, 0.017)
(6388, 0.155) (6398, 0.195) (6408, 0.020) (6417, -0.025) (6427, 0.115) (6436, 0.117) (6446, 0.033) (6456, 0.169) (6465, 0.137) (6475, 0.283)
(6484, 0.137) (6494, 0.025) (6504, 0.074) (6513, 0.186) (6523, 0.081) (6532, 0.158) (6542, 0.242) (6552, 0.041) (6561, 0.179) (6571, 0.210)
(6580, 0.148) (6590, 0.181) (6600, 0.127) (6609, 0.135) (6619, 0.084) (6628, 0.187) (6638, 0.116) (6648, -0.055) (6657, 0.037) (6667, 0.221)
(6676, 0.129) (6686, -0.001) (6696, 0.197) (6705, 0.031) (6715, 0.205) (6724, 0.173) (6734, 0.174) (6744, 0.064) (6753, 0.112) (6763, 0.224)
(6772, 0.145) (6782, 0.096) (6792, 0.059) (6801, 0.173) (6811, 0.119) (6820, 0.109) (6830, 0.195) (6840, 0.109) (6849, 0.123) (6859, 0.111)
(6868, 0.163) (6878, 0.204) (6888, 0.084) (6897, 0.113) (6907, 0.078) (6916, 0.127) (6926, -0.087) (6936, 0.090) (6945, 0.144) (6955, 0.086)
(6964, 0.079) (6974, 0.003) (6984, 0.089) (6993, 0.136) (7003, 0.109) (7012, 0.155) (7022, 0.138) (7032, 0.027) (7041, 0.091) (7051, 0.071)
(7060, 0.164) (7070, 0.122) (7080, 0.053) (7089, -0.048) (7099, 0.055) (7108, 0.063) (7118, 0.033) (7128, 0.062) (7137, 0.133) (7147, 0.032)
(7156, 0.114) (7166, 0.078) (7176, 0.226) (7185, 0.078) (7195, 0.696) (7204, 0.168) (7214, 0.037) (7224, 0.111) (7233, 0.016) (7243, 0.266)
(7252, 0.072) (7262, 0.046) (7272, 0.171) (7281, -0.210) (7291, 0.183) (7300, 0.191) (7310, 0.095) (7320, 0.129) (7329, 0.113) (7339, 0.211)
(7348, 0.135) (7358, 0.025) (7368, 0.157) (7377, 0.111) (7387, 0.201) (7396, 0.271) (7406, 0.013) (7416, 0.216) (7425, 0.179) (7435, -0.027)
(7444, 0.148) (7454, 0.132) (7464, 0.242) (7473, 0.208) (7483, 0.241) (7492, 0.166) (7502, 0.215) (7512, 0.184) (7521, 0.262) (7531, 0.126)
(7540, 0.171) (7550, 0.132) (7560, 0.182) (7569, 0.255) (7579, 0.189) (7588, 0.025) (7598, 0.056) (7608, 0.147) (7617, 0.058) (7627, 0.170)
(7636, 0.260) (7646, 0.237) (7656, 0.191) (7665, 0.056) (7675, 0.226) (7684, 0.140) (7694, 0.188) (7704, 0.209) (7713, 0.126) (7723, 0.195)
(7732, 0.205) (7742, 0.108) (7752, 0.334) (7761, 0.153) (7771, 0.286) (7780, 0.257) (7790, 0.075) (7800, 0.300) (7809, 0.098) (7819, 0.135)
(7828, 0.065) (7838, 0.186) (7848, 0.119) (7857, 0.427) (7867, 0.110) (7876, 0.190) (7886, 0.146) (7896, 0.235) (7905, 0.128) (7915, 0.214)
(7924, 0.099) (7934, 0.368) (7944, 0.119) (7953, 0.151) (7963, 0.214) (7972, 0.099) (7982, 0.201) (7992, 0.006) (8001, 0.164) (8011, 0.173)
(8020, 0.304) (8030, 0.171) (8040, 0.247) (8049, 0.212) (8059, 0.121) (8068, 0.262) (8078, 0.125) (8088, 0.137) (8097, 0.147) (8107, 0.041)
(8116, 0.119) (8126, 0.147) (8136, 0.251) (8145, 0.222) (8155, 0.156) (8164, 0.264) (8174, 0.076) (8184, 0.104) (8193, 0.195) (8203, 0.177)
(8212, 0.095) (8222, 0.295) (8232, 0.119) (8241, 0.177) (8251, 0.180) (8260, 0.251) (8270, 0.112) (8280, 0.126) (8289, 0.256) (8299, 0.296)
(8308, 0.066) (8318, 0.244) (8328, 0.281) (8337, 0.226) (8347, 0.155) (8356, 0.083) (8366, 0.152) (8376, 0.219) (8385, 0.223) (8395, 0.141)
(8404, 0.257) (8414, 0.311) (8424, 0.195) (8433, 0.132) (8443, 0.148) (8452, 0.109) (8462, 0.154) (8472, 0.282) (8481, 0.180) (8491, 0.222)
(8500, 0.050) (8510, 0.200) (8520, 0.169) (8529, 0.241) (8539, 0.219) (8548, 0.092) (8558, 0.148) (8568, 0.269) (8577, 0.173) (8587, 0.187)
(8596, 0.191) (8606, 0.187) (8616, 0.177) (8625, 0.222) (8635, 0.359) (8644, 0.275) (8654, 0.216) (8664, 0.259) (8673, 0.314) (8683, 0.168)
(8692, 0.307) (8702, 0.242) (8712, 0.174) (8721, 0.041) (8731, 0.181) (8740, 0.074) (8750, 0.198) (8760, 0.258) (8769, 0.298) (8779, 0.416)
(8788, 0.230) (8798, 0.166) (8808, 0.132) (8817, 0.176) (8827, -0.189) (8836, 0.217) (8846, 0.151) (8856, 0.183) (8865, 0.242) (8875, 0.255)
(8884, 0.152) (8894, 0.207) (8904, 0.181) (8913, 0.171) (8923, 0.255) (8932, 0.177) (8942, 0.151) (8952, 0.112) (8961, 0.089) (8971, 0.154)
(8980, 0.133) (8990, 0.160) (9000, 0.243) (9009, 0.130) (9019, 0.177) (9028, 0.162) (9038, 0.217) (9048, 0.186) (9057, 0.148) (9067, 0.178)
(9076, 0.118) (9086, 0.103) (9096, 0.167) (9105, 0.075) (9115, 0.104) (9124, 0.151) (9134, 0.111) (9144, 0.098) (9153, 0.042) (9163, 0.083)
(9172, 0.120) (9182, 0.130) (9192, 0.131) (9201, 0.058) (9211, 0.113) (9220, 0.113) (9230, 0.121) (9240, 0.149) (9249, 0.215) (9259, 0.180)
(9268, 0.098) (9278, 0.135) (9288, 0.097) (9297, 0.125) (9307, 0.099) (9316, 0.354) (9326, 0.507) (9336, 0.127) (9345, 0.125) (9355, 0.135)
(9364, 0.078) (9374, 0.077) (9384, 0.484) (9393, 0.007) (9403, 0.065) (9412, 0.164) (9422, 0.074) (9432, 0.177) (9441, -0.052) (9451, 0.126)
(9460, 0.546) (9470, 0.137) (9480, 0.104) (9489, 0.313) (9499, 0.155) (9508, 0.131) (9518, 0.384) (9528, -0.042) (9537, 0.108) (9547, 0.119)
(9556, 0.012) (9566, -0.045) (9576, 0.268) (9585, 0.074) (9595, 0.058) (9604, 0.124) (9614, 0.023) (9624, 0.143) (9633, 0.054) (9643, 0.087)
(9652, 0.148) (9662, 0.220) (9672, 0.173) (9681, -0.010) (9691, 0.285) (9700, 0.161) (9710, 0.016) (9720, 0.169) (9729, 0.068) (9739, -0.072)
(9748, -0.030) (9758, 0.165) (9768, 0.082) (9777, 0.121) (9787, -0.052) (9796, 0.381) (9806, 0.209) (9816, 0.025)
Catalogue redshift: 0.93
